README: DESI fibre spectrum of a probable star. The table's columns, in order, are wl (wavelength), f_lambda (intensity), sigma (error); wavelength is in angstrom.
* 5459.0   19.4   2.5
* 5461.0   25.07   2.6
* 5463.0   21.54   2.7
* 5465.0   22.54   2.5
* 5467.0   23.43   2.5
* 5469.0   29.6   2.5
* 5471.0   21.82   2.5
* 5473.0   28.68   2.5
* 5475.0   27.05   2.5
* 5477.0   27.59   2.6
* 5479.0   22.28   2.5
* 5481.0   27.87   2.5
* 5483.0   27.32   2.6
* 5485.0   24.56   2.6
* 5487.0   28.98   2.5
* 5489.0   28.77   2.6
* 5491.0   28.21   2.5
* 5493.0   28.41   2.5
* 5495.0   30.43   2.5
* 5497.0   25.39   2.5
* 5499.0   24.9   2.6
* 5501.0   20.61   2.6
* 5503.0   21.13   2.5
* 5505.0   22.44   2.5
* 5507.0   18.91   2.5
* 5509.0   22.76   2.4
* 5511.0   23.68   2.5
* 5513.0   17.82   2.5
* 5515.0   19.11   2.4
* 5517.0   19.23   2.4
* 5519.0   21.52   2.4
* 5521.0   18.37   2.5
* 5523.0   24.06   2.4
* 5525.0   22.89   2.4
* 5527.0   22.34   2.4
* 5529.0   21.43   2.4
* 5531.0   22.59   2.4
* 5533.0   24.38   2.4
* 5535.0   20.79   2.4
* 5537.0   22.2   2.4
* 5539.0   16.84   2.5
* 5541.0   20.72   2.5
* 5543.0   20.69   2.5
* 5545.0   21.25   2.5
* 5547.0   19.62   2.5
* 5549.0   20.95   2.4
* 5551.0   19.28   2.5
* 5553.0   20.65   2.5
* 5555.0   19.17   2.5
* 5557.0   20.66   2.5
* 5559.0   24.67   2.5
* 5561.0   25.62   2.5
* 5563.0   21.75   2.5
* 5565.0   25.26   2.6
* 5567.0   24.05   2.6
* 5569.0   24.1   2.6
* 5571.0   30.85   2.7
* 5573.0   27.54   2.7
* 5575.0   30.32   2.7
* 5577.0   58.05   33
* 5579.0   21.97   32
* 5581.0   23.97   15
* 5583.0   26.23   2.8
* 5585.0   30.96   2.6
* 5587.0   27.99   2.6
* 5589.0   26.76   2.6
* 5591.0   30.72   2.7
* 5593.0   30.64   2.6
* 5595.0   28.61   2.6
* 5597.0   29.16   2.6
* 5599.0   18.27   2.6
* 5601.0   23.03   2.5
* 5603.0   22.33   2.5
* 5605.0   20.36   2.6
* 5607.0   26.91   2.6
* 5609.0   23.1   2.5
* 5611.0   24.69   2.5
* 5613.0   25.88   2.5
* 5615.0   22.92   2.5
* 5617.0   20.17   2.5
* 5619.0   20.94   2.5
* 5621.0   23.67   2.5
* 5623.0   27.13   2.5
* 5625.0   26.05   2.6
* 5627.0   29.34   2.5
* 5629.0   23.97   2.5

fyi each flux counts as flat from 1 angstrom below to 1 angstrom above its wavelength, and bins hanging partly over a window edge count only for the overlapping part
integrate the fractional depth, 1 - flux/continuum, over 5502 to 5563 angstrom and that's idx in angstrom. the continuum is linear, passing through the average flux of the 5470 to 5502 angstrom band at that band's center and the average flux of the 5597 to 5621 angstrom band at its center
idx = 9.4 angstrom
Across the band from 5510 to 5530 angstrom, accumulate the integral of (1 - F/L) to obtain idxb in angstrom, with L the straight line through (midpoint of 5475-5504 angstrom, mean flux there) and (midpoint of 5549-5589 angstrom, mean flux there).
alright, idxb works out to 3.97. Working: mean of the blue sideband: 26.2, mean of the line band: 21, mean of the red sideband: 26.3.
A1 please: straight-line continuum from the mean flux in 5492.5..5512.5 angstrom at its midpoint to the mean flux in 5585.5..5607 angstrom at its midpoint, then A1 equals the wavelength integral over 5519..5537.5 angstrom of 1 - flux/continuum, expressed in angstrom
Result 1.7 angstrom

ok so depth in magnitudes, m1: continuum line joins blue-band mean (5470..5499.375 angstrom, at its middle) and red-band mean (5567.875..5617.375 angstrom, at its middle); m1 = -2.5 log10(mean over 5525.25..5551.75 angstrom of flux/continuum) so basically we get 0.27 mag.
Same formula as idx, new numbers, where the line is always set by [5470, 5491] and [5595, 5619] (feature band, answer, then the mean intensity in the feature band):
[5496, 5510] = 2.0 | 22.3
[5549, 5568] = 1.8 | 22.3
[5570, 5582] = -3.9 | 32.1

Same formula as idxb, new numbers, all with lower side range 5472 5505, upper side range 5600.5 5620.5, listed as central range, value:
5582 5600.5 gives -3.2 angstrom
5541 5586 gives -1.9 angstrom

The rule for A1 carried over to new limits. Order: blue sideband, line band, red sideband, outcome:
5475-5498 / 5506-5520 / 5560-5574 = 3.3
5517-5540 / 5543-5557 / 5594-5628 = 1.2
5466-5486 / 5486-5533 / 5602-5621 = 3.8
